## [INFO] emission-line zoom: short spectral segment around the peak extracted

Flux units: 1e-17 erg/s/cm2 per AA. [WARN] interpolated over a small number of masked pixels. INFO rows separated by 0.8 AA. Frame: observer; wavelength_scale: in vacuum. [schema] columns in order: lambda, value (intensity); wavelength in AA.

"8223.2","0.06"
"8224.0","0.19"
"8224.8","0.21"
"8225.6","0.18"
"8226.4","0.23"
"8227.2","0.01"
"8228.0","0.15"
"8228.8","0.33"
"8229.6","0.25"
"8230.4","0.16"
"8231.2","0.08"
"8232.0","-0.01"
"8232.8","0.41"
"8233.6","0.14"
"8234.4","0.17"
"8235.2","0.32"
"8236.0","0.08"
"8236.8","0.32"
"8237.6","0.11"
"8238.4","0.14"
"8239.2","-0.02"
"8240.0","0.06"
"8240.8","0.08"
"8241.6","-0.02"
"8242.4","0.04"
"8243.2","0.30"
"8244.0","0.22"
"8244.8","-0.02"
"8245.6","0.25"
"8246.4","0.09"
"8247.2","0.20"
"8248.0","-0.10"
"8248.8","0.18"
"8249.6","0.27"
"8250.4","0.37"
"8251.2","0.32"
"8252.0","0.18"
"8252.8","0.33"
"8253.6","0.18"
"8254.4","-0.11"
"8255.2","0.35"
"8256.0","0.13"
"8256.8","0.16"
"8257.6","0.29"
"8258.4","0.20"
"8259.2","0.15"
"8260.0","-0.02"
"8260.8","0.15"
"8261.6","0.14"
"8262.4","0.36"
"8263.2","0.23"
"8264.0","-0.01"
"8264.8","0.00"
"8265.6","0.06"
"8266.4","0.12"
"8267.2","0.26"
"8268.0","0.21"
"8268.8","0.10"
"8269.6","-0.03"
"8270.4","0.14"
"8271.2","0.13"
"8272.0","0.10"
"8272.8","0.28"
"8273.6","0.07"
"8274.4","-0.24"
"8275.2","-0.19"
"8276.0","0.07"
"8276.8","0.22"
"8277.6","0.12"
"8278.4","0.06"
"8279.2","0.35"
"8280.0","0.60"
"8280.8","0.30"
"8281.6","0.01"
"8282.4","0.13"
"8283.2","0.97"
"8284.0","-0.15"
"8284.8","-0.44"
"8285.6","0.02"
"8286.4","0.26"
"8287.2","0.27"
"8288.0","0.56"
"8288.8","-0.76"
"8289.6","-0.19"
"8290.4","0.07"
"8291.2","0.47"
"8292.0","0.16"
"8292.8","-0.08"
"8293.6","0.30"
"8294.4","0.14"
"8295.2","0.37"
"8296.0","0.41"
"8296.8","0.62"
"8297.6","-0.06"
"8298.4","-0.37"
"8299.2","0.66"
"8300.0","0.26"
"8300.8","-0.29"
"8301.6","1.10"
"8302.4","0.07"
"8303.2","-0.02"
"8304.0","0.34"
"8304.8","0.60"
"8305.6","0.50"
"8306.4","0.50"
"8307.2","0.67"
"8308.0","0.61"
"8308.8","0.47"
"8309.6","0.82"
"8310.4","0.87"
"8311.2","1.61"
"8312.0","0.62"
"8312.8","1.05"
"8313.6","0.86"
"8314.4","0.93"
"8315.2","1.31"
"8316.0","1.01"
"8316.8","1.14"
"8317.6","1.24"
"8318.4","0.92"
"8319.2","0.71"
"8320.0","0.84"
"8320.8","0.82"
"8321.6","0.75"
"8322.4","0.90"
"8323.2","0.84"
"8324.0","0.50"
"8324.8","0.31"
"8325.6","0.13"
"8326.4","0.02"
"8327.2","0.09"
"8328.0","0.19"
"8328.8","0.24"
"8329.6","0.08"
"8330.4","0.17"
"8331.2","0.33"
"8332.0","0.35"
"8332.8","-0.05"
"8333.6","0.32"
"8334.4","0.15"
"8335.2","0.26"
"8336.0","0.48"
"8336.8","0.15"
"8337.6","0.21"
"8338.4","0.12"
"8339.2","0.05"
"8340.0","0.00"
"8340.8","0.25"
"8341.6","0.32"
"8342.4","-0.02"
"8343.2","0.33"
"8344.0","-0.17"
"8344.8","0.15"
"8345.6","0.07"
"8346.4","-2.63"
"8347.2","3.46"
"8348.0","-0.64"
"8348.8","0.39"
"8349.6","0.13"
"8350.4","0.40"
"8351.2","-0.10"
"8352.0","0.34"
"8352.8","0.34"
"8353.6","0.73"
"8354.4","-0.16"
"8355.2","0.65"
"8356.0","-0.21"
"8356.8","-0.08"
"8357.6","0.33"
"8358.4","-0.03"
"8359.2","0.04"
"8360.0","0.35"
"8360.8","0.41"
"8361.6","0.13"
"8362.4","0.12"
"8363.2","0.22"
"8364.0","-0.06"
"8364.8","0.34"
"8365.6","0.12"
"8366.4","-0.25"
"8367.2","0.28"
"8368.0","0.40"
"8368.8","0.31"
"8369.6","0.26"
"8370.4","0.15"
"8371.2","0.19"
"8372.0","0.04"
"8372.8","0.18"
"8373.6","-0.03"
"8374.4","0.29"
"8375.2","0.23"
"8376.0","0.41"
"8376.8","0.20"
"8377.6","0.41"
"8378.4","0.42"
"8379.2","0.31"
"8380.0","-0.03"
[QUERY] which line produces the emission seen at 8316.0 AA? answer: [O II]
